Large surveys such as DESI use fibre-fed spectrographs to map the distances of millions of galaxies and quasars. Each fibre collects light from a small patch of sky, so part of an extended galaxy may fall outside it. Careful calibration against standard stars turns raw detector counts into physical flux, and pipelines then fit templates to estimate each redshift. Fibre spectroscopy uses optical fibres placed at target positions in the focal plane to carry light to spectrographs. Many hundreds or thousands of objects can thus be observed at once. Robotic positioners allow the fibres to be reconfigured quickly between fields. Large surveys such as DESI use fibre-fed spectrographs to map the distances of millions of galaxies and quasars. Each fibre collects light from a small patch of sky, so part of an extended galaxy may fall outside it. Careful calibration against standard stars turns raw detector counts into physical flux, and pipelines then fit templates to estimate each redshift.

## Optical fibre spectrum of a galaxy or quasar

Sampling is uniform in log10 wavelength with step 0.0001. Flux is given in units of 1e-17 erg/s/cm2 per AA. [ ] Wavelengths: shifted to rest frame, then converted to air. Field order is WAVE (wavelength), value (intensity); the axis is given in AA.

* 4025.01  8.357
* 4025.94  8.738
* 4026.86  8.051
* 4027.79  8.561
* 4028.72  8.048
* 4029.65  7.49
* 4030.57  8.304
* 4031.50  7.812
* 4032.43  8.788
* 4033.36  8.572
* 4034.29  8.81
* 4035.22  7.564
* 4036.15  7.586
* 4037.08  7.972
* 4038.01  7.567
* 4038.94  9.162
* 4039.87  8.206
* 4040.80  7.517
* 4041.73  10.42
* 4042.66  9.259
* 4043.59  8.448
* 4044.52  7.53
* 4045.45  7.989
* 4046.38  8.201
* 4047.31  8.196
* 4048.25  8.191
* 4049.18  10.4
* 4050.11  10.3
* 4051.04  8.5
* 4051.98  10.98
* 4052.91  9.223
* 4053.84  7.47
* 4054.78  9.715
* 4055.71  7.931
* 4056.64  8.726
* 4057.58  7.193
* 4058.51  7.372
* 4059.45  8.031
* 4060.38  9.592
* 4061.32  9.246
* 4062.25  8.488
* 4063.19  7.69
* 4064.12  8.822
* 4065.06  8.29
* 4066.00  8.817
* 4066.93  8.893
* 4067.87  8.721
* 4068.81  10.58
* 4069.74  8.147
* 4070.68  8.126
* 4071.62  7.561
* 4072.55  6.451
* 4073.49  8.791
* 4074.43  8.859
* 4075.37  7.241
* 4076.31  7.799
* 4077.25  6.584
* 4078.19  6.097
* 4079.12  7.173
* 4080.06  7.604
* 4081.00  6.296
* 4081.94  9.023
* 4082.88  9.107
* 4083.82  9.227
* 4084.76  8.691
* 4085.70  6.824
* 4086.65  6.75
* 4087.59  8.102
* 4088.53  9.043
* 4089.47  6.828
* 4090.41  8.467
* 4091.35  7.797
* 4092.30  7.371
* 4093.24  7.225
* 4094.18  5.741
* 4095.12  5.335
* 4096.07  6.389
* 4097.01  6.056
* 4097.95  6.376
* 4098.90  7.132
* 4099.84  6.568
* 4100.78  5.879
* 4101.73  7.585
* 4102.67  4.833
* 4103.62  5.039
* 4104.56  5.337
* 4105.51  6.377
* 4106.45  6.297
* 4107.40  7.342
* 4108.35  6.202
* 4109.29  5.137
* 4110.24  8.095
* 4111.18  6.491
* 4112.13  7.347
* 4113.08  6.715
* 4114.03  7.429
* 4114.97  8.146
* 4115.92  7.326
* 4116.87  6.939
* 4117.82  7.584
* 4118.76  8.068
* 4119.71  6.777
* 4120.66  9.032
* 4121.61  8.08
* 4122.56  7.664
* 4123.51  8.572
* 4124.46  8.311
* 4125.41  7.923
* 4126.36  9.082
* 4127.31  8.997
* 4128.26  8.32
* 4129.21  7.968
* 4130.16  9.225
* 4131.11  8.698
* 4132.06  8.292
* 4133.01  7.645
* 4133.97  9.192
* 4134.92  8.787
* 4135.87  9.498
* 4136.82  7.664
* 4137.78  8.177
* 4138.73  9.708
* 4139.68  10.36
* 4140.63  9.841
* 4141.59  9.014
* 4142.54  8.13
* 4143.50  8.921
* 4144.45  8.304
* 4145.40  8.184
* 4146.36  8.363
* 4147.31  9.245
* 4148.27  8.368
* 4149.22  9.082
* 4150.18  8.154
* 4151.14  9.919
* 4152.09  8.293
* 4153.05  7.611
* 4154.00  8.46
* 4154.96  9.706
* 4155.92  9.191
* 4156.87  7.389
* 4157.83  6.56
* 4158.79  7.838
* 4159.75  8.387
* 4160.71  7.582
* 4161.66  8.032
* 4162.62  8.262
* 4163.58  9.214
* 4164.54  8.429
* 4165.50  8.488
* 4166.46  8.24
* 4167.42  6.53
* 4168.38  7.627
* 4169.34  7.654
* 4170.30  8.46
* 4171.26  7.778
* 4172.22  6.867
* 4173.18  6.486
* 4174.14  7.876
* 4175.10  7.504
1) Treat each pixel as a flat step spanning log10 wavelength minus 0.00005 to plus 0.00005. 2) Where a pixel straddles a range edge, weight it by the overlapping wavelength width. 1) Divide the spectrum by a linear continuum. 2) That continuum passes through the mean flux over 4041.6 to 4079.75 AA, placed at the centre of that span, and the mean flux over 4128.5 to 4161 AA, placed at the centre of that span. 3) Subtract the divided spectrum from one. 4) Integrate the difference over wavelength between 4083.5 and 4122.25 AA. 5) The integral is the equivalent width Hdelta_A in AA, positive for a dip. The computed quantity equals 6.8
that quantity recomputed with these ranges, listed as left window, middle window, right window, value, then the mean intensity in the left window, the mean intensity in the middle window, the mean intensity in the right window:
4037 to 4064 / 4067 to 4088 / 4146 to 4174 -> 1.45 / 8.62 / 7.91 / 8.14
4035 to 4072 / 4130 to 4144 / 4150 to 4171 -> -1.02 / 8.57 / 8.87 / 8.18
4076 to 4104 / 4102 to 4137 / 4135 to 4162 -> 1.29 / 7.1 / 7.58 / 8.58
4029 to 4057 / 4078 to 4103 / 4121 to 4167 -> 3.96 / 8.56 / 7.19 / 8.53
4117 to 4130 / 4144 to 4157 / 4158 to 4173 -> -1.02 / 8.18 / 8.63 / 7.9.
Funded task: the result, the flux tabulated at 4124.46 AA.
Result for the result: 8.311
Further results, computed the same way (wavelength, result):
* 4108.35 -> 6.202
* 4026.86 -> 8.051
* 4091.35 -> 7.797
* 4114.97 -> 8.146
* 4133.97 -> 9.192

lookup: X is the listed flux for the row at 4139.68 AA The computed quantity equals 10.36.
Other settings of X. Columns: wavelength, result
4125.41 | 7.923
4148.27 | 8.368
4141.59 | 9.014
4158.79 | 7.838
